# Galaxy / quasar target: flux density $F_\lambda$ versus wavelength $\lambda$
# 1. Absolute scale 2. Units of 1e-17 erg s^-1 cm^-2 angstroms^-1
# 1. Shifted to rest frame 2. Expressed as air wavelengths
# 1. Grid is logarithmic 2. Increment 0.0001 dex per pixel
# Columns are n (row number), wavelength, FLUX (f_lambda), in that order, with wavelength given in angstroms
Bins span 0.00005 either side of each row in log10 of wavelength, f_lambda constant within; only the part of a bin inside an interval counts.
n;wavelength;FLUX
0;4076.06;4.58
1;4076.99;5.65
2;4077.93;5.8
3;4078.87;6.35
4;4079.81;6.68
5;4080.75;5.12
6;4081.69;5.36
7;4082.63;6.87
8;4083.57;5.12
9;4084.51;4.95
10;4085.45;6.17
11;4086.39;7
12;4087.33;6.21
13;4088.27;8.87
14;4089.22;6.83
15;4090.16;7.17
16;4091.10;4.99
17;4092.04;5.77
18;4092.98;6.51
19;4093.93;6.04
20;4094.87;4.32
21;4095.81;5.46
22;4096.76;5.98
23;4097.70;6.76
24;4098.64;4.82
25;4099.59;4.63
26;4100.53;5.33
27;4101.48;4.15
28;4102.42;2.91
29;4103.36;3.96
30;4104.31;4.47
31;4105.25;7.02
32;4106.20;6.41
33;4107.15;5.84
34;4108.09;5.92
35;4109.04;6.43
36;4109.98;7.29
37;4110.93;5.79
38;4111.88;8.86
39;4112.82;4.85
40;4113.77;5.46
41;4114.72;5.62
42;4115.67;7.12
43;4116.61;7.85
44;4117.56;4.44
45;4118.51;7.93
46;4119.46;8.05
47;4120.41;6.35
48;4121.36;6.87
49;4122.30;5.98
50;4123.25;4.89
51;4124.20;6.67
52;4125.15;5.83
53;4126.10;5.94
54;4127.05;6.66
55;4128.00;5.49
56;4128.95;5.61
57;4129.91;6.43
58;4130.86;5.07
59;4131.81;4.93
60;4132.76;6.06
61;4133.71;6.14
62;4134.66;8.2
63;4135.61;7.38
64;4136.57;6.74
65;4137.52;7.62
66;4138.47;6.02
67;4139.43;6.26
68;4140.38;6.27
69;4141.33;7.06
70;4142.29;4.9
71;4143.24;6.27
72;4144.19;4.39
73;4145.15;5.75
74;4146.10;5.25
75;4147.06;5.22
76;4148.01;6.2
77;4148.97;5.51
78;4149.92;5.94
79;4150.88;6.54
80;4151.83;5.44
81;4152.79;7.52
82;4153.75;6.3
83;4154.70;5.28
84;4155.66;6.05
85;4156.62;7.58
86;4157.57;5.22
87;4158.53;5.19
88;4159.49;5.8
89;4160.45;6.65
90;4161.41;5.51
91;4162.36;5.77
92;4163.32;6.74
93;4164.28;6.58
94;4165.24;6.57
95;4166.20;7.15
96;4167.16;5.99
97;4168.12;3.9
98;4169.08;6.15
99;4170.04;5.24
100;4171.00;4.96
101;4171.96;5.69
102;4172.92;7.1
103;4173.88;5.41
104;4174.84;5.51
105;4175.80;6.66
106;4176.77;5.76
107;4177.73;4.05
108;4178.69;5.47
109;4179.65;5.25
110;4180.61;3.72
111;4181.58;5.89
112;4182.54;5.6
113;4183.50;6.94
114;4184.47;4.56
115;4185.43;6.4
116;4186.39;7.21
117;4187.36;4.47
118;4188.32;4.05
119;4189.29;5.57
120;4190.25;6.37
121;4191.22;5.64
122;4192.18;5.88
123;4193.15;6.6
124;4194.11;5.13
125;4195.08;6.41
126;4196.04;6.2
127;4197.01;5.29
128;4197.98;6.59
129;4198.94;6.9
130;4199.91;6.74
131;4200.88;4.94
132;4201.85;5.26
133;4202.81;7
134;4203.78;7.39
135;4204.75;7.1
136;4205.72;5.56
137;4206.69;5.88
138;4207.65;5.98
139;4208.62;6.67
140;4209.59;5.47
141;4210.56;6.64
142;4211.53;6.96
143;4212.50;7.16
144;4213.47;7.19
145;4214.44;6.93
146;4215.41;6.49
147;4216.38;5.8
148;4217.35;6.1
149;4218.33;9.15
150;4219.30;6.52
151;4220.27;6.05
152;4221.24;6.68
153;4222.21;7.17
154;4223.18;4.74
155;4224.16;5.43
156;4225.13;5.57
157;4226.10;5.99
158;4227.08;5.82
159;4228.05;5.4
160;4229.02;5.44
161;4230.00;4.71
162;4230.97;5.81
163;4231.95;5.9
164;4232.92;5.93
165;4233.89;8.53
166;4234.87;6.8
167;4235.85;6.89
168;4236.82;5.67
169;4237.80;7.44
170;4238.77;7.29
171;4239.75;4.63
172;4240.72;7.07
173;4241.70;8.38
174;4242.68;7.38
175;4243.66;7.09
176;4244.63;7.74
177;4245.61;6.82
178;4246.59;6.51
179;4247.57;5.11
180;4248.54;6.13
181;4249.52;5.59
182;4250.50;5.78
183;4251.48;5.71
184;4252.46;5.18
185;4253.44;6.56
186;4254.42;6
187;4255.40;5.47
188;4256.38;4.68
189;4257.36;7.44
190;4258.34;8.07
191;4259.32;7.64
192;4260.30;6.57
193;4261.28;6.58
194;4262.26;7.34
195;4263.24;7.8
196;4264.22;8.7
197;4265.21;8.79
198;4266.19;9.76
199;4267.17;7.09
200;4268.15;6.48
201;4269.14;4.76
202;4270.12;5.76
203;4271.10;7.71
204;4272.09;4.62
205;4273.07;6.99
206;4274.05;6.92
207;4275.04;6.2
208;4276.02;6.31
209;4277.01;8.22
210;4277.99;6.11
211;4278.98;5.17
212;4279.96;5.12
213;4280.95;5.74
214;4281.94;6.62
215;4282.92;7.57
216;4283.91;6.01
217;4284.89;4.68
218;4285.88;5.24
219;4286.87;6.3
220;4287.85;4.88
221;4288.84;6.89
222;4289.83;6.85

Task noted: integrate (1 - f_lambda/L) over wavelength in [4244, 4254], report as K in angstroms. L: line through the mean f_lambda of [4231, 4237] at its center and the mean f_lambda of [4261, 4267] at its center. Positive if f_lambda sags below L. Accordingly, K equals 1.7 angstroms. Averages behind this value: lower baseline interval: 6.61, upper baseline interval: 8.16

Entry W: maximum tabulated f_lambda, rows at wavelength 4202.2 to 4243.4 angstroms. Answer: 9.15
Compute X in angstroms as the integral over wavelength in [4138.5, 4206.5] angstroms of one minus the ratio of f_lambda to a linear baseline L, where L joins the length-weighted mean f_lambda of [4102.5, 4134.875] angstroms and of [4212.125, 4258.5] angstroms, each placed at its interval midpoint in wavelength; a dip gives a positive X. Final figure 3.9 angstroms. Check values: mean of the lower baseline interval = 6.13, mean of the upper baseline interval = 6.36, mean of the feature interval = 5.88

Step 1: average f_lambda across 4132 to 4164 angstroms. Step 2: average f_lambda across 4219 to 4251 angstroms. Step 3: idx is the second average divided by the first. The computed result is 1.03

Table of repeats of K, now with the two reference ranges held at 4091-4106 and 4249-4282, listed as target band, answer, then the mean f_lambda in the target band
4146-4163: -0.87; 5.97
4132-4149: -1.89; 6.18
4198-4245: -1.73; 6.44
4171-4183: 0.75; 5.49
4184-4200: 0.31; 5.86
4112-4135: -3.36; 6.22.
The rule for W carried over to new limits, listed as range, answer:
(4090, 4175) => 8.86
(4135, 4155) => 7.62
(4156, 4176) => 7.58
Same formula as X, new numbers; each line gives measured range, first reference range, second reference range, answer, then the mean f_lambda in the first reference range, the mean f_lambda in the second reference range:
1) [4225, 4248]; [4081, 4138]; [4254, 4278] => 1.08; 6.07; 6.9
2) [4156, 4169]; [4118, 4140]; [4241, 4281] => 0.81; 6.39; 6.65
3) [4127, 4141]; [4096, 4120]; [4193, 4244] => -0.70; 5.91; 6.37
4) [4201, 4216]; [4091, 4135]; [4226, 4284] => -0.32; 5.92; 6.53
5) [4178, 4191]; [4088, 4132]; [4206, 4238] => 1.51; 5.96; 6.32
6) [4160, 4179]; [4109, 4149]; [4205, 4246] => 1.44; 6.23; 6.45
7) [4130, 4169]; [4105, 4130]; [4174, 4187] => -0.74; 6.35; 5.6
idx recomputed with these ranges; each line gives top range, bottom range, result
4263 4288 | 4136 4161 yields 1.08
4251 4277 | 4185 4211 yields 1.12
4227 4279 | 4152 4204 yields 1.12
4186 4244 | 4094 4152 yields 1.05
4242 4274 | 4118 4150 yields 1.08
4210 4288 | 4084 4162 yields 1.07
